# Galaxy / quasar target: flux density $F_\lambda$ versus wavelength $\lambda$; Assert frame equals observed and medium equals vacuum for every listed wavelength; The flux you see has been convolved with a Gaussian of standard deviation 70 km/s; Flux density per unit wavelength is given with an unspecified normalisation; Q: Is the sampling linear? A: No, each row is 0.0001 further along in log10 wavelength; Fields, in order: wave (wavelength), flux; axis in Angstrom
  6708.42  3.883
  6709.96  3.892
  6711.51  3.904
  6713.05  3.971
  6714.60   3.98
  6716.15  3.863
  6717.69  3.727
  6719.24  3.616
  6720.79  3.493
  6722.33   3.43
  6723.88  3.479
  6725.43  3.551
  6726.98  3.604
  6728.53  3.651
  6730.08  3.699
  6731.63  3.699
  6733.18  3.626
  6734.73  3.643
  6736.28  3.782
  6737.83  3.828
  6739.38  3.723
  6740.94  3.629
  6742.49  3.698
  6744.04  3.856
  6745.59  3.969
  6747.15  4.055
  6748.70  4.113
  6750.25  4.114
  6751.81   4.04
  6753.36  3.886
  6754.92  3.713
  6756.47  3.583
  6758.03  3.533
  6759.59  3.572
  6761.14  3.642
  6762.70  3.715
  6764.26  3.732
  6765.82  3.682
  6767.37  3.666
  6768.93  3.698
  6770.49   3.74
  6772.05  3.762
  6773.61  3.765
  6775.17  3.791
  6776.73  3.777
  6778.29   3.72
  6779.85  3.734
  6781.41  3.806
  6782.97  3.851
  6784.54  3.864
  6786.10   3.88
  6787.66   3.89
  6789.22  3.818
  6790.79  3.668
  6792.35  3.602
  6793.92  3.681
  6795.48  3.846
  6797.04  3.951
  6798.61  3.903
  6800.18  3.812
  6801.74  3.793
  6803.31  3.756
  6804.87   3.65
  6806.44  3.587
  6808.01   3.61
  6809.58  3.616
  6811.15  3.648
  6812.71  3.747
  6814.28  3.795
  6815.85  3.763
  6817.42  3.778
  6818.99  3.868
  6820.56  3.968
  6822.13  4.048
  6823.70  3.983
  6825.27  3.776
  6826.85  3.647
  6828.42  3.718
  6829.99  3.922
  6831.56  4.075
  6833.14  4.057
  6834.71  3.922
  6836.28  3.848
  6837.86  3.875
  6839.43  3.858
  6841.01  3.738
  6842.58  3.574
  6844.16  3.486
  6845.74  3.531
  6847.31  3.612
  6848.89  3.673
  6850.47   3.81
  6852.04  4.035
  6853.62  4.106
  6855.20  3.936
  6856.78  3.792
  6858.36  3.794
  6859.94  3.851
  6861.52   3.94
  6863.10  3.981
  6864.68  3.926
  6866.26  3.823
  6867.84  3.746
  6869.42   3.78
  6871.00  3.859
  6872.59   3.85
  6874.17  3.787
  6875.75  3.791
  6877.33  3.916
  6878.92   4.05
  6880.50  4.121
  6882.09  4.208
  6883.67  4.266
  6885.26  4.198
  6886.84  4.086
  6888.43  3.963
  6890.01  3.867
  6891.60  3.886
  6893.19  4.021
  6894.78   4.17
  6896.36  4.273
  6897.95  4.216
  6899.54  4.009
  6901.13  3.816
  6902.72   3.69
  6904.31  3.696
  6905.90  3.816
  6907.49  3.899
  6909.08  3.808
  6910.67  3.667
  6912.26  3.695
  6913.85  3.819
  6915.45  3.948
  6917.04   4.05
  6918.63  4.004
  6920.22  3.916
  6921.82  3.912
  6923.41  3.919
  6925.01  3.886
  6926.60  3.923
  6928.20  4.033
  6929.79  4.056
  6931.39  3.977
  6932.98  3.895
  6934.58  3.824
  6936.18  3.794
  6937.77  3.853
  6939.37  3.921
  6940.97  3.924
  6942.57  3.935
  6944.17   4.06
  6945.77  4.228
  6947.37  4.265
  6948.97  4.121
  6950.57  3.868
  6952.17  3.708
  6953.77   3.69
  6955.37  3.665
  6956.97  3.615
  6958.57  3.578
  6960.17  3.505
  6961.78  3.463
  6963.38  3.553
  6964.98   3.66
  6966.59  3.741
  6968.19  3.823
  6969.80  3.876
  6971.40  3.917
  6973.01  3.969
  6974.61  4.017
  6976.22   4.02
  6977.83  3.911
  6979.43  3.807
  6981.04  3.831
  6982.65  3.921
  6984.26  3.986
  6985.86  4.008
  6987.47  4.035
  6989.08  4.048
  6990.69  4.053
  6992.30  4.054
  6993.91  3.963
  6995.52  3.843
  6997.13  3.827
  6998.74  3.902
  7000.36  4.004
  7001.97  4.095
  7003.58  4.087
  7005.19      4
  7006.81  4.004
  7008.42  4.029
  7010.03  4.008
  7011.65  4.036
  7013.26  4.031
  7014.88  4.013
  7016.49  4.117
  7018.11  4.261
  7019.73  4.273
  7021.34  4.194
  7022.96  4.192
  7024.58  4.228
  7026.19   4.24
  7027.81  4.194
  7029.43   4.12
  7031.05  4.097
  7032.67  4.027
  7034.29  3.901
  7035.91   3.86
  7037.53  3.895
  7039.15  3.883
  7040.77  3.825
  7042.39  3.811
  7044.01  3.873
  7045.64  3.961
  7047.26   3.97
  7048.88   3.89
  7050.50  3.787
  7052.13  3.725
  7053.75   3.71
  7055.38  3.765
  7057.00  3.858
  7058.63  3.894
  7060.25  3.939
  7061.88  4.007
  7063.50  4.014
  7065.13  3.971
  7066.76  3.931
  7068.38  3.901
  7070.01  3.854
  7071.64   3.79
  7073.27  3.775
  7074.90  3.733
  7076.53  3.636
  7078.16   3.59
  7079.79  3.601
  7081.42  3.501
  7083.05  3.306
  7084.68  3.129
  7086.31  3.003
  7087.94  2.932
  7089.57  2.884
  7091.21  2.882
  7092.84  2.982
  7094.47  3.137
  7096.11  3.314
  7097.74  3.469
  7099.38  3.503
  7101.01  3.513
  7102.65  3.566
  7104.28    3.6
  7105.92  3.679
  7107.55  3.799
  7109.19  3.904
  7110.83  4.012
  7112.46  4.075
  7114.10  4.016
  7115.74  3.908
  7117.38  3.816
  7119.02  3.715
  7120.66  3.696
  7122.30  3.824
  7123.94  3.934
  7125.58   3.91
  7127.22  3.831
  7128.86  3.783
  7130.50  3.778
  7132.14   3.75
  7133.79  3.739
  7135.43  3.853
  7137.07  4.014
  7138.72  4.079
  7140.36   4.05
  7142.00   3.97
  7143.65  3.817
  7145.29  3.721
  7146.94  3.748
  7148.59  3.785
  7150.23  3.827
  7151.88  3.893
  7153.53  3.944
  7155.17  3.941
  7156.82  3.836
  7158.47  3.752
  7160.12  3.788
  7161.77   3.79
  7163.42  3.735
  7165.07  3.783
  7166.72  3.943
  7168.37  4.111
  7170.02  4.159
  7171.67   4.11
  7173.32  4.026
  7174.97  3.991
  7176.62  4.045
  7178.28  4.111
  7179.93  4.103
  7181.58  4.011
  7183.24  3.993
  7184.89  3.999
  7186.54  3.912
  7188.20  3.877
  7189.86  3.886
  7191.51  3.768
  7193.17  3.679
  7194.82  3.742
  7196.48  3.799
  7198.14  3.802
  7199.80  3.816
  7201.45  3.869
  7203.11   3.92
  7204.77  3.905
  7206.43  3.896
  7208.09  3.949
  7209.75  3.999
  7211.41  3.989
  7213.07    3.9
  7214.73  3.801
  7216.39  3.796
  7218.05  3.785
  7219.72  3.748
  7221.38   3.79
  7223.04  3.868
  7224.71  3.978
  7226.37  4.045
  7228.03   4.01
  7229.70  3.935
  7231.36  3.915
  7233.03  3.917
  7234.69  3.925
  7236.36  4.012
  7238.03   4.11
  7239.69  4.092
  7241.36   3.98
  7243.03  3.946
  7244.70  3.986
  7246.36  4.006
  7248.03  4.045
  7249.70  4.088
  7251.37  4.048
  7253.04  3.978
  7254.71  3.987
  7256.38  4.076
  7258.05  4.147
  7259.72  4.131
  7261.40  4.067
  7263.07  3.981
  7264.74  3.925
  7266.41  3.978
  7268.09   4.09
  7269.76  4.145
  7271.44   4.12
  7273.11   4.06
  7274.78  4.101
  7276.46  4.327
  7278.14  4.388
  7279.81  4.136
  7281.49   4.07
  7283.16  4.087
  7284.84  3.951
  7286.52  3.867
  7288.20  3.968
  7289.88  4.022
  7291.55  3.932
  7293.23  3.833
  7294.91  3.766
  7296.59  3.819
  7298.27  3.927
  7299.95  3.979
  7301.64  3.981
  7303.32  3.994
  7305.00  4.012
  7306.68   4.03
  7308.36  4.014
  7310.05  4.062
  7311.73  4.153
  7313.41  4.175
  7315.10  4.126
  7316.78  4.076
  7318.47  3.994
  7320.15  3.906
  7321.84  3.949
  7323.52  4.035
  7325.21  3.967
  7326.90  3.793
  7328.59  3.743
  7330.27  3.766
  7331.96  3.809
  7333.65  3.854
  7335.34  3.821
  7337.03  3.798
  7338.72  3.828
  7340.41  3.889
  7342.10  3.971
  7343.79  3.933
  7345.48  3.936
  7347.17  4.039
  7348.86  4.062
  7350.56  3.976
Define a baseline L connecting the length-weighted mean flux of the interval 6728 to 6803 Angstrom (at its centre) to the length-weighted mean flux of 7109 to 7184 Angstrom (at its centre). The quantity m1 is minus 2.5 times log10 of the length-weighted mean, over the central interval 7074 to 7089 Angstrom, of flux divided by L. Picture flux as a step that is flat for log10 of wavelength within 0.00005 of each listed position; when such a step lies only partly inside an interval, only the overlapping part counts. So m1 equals 0.152 mag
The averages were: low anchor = 3.78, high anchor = 3.9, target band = 3.38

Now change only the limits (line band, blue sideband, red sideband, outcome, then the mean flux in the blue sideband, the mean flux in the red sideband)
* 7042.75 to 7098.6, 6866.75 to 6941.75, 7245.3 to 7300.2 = 0.11 mag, 3.93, 4.03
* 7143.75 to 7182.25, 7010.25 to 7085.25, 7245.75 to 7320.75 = 0.01 mag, 3.9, 4.04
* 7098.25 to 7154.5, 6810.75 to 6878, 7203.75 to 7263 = 0.03 mag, 3.83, 3.97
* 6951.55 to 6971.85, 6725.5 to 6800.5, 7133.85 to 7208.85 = 0.05 mag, 3.77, 3.9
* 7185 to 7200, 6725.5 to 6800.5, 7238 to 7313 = 0.05 mag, 3.77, 4.03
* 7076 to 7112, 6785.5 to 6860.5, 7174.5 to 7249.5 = 0.14 mag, 3.8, 3.93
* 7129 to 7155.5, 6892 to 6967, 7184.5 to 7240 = 0.01 mag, 3.87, 3.89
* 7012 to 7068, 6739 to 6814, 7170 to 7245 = -0.03 mag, 3.77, 3.93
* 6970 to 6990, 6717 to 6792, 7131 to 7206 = -0.04 mag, 3.74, 3.9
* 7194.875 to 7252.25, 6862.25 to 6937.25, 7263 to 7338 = 0.01 mag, 3.93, 3.99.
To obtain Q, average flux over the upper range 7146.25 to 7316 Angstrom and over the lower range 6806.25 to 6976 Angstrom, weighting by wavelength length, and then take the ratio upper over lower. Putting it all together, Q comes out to 1.02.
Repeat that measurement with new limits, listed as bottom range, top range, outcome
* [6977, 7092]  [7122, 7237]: 1.01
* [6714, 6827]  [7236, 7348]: 1.06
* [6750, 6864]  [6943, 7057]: 1.04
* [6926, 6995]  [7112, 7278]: 1.01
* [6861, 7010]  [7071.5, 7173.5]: 0.95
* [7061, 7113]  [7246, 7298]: 1.13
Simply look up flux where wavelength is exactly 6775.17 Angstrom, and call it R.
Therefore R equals 3.791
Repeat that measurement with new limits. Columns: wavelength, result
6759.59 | 3.572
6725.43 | 3.551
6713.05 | 3.971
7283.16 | 4.087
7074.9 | 3.733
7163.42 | 3.735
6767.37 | 3.666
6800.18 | 3.812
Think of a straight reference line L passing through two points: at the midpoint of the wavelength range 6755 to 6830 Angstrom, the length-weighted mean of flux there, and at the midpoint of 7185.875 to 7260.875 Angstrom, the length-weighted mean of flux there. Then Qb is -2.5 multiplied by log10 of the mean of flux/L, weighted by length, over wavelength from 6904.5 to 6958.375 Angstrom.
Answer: -0.023 mag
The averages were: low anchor 3.76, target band 3.89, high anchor 3.93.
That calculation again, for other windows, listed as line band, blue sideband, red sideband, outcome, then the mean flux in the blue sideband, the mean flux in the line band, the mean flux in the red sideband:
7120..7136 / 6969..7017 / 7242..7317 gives 0.05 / 3.98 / 3.81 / 4.04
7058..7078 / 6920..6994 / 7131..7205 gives 0.01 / 3.89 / 3.86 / 3.9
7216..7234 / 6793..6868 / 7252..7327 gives 0.03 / 3.81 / 3.89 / 4.03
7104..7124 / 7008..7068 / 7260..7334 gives 0.04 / 3.99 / 3.85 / 4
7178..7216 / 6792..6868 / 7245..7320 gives 0.03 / 3.81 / 3.9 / 4.04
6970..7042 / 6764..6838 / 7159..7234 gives -0.04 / 3.79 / 4.01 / 3.91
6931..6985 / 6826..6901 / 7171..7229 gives 0.02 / 3.91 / 3.85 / 3.91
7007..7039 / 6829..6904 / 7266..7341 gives -0.04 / 3.91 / 4.08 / 3.99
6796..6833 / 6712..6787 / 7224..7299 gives -0.01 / 3.75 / 3.81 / 4.02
